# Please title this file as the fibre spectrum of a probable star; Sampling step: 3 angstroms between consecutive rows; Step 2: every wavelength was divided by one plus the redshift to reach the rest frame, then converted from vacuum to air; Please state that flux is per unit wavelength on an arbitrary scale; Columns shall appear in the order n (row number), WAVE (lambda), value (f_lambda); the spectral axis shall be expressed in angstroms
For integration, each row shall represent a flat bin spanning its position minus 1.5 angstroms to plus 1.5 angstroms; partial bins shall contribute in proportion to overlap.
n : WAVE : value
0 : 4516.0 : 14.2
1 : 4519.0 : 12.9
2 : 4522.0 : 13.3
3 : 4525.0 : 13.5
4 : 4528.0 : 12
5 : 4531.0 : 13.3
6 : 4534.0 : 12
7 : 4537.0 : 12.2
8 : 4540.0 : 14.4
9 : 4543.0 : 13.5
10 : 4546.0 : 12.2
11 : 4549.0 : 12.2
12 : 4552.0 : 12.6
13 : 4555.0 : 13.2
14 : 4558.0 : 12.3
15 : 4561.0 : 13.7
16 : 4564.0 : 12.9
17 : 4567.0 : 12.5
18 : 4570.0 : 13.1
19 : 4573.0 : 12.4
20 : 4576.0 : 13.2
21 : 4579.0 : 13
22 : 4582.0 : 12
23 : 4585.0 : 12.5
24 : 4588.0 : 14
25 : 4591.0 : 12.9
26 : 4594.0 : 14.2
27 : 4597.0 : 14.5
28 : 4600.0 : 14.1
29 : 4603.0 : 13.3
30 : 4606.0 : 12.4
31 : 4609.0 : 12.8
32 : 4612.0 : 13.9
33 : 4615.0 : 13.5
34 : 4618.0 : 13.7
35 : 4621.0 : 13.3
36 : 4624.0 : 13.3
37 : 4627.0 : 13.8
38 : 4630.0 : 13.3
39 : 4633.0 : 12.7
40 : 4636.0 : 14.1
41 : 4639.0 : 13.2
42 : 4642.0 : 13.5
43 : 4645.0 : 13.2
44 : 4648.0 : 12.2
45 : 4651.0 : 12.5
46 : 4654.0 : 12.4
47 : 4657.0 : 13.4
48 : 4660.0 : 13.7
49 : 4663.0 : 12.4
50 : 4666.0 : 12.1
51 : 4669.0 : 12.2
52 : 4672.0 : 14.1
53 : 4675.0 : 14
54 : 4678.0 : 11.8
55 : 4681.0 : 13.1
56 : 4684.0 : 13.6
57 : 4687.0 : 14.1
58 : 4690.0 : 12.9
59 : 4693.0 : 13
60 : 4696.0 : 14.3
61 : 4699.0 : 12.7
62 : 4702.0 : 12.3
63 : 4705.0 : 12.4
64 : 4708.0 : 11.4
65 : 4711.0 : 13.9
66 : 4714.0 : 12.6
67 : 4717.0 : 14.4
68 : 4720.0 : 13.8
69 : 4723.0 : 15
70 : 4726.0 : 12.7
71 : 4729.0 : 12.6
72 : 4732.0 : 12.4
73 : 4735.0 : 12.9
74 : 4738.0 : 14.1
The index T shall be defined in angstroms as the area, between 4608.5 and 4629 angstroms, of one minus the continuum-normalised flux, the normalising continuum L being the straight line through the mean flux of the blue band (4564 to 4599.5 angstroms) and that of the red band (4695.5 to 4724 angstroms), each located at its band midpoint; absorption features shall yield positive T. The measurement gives -0.5 angstroms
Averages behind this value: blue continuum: 13.1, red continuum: 13.2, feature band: 13.5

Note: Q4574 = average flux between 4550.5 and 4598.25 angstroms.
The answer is 13.1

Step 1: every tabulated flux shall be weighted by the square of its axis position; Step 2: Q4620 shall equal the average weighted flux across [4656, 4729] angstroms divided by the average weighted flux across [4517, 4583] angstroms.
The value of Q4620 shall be 1.1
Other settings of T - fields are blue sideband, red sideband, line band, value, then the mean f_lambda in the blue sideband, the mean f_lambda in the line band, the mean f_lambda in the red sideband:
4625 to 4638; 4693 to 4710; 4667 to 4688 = -0.4 angstroms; 13.5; 13.2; 12.7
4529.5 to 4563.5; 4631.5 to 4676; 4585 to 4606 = -1.1 angstroms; 12.9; 13.6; 13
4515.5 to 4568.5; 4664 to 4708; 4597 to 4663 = -1.6 angstroms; 12.9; 13.3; 13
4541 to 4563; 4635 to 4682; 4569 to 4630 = -1.8 angstroms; 12.9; 13.3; 13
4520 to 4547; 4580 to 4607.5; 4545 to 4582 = 1.1 angstroms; 12.9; 12.8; 13.3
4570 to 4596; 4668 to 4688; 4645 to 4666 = 0.8 angstroms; 13.1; 12.8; 13.3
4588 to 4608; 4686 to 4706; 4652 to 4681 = 0.7 angstroms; 13.6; 12.9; 13.1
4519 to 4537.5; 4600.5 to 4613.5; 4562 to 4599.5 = -0.3 angstroms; 12.8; 13.1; 13.2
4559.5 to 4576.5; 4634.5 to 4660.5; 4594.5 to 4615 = -0.8 angstroms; 13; 13.5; 13.1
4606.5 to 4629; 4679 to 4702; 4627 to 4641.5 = 0.0 angstroms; 13.4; 13.4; 13.3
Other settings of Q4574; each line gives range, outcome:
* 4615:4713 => 13.1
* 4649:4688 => 13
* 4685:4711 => 13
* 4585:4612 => 13.5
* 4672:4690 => 13.3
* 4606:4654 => 13.2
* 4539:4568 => 12.9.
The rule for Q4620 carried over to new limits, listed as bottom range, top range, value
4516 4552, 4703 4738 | 1.10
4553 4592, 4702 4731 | 1.08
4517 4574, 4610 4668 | 1.06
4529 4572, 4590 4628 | 1.08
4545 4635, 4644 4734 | 1.04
